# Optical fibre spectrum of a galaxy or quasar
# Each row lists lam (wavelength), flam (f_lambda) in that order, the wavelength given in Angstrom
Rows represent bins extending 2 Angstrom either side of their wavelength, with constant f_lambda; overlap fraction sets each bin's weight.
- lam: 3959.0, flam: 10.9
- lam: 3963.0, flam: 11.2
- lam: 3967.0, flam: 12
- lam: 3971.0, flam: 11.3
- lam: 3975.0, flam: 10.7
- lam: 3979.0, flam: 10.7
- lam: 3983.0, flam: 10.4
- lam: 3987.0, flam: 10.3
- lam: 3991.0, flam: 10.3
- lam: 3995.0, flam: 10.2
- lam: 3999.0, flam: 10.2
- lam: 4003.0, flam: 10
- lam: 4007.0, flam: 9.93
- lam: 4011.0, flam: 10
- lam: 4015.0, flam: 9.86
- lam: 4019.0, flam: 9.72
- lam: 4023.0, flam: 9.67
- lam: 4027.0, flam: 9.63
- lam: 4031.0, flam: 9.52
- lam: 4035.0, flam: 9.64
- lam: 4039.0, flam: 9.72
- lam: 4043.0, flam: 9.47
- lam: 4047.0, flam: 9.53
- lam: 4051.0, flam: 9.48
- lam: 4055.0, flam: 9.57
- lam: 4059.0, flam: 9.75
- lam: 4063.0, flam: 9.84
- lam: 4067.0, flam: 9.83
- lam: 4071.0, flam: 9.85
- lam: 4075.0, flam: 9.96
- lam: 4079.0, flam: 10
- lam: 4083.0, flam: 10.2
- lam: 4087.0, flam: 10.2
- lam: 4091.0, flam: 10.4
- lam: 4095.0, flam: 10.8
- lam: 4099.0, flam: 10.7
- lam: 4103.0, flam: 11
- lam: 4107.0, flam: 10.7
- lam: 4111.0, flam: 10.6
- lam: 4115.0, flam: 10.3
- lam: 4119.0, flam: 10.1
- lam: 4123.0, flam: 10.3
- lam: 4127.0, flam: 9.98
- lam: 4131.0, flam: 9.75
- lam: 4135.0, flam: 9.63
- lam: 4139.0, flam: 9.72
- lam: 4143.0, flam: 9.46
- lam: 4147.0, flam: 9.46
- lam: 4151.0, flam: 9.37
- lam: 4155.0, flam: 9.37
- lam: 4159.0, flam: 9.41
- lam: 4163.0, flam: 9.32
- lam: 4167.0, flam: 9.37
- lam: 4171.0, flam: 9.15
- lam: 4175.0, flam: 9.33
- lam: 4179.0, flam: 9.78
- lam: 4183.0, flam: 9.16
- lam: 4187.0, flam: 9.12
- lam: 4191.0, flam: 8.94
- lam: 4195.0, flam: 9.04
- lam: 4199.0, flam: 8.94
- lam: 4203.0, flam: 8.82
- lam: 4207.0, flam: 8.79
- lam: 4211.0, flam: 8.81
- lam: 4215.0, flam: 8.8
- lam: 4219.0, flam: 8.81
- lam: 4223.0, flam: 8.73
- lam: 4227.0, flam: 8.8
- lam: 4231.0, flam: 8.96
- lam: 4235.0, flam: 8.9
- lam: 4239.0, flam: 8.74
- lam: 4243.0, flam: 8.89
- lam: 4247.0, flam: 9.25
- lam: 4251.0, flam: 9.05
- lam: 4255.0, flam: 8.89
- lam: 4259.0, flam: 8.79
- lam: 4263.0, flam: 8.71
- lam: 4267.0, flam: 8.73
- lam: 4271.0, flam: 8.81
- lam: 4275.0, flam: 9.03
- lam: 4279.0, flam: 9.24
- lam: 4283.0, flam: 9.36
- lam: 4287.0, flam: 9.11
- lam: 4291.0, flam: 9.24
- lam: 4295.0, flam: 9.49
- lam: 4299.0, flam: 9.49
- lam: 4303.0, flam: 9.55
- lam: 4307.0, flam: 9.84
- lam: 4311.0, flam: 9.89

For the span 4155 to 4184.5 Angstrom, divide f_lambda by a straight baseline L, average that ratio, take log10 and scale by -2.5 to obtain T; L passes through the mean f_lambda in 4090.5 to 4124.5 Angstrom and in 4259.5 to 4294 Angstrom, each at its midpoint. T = 0.071 mag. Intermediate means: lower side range 10.6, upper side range 9.03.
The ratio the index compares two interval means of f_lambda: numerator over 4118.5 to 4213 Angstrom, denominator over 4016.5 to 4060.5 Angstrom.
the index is 1.0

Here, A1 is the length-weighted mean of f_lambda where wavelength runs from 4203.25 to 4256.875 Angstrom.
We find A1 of 8.88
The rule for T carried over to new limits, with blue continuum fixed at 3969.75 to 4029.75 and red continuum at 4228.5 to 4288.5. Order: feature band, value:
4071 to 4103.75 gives -0.06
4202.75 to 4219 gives 0.05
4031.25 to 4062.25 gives 0.04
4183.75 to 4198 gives 0.03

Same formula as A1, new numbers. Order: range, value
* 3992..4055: 9.77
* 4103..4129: 10.4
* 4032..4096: 9.87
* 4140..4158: 9.43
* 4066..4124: 10.3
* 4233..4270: 8.88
